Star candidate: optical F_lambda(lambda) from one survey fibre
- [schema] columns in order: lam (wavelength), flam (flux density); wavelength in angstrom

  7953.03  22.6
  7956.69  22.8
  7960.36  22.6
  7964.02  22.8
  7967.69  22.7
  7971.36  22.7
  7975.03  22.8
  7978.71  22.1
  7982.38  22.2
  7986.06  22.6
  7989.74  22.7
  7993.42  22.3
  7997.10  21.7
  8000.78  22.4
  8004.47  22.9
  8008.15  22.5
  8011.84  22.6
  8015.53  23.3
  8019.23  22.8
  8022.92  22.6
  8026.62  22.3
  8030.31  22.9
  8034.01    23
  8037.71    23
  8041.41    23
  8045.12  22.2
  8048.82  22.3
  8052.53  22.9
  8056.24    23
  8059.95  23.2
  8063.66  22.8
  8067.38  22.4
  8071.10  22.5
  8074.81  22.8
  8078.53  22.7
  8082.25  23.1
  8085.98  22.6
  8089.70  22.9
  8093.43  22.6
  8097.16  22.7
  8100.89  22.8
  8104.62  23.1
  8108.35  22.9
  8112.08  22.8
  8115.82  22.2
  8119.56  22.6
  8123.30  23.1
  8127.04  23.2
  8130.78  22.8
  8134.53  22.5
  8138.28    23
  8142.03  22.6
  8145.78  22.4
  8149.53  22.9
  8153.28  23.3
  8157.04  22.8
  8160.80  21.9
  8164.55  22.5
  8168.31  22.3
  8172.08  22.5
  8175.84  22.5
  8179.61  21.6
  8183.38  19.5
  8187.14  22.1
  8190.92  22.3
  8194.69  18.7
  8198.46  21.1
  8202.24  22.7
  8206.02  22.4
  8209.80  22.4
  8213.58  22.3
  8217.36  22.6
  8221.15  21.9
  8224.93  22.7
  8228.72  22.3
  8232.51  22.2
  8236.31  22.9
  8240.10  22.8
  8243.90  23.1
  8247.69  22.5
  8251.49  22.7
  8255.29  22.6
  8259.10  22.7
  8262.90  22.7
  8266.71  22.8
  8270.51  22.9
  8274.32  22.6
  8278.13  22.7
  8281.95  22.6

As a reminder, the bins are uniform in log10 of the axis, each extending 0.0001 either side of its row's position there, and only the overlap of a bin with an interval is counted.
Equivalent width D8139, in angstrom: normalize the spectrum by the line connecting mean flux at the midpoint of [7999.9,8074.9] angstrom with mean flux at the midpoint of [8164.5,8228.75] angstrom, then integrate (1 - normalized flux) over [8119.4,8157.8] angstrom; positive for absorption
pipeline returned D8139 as -1.1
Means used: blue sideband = 22.7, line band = 22.8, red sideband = 21.9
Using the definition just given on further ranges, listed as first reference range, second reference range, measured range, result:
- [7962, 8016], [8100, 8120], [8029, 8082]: -0.3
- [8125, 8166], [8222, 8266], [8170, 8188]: 0.9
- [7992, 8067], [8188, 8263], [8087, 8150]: -0.8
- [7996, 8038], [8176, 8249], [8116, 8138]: -0.5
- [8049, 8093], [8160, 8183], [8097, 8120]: -0.2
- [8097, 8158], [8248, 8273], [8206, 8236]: 0.5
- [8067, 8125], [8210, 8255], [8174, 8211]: 1.8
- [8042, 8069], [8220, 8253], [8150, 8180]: 0.2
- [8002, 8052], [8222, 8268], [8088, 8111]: -0.1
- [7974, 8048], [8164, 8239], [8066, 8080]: -0.1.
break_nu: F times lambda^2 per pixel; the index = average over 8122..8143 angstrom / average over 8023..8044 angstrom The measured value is 1.0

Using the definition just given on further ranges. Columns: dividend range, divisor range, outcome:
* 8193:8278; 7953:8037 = 1.05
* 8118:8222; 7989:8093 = 1.01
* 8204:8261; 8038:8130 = 1.03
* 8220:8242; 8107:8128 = 1.01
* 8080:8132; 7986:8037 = 1.03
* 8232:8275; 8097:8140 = 1.03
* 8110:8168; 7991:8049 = 1.03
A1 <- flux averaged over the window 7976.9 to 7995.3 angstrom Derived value 22.4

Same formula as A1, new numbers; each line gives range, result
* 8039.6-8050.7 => 22.5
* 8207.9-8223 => 22.3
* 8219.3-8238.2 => 22.4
